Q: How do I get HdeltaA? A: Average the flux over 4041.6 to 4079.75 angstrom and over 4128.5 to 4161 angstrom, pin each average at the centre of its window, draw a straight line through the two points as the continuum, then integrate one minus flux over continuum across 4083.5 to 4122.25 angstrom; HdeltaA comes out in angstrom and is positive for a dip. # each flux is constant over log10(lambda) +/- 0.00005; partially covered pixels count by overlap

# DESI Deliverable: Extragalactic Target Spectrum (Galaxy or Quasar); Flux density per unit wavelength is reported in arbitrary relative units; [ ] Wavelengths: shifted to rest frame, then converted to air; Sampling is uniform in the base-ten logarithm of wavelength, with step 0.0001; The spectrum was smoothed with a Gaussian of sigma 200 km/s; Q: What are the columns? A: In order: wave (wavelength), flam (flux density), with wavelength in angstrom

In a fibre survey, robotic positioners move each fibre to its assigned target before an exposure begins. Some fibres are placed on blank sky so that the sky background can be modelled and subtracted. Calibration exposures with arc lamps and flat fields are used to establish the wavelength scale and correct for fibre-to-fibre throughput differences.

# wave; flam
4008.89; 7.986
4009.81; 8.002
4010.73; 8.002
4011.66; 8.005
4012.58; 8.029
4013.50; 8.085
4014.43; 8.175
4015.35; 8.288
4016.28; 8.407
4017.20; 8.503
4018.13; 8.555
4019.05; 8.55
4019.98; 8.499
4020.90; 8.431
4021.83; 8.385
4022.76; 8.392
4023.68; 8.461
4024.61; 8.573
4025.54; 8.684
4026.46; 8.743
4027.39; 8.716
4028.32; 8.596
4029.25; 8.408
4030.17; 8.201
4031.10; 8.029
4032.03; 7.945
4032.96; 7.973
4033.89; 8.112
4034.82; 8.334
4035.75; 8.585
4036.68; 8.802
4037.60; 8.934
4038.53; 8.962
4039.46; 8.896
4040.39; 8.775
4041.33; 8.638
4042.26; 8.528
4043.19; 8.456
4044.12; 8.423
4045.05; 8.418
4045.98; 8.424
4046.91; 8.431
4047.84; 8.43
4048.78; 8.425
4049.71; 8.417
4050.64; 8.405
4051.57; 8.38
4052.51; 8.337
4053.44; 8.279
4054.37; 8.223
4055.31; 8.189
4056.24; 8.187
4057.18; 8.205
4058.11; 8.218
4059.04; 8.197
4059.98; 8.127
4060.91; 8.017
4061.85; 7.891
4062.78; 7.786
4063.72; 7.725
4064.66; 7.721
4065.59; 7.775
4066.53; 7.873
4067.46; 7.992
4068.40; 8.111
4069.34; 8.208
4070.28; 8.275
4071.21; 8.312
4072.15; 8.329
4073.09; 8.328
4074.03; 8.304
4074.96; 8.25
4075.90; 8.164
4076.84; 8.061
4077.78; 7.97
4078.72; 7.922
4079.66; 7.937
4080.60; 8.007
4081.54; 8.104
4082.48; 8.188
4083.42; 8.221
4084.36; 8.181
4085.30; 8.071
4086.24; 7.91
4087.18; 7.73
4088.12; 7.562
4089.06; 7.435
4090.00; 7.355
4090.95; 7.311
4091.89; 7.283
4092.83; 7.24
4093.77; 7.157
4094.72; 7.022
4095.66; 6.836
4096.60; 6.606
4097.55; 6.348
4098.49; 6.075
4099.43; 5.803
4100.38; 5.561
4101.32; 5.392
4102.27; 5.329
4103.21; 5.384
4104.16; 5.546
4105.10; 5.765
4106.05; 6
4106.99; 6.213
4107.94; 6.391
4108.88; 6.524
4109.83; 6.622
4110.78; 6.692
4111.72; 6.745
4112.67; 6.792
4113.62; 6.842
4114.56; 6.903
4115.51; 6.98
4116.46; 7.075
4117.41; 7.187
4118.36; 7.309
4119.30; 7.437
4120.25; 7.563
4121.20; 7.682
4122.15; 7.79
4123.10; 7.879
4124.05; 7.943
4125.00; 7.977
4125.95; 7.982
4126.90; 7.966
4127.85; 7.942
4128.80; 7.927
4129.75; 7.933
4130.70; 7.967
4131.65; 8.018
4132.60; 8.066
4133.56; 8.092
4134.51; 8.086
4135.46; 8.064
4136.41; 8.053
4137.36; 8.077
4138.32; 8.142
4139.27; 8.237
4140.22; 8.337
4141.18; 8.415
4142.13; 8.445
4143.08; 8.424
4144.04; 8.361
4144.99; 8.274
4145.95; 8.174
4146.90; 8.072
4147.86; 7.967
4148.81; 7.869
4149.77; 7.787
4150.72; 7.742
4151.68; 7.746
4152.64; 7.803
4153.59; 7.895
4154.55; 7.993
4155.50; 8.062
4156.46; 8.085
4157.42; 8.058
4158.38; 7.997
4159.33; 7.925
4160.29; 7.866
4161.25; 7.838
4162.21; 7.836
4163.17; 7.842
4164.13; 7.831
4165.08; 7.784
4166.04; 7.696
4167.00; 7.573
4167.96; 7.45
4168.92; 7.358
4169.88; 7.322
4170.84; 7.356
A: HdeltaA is 6.2 angstrom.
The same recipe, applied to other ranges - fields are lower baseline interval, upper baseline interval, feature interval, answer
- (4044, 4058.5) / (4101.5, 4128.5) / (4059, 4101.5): 0.4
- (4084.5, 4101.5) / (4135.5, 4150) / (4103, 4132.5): 1.7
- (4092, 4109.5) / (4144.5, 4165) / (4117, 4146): -3.2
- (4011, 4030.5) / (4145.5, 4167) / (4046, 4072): 0.3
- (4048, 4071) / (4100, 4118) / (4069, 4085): -1.4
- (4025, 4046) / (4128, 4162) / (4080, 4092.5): 0.8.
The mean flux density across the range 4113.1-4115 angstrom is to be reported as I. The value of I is 6.89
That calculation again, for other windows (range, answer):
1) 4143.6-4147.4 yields 8.21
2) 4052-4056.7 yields 8.24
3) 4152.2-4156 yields 7.95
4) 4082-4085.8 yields 8.17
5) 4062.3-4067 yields 7.79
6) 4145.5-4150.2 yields 7.98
